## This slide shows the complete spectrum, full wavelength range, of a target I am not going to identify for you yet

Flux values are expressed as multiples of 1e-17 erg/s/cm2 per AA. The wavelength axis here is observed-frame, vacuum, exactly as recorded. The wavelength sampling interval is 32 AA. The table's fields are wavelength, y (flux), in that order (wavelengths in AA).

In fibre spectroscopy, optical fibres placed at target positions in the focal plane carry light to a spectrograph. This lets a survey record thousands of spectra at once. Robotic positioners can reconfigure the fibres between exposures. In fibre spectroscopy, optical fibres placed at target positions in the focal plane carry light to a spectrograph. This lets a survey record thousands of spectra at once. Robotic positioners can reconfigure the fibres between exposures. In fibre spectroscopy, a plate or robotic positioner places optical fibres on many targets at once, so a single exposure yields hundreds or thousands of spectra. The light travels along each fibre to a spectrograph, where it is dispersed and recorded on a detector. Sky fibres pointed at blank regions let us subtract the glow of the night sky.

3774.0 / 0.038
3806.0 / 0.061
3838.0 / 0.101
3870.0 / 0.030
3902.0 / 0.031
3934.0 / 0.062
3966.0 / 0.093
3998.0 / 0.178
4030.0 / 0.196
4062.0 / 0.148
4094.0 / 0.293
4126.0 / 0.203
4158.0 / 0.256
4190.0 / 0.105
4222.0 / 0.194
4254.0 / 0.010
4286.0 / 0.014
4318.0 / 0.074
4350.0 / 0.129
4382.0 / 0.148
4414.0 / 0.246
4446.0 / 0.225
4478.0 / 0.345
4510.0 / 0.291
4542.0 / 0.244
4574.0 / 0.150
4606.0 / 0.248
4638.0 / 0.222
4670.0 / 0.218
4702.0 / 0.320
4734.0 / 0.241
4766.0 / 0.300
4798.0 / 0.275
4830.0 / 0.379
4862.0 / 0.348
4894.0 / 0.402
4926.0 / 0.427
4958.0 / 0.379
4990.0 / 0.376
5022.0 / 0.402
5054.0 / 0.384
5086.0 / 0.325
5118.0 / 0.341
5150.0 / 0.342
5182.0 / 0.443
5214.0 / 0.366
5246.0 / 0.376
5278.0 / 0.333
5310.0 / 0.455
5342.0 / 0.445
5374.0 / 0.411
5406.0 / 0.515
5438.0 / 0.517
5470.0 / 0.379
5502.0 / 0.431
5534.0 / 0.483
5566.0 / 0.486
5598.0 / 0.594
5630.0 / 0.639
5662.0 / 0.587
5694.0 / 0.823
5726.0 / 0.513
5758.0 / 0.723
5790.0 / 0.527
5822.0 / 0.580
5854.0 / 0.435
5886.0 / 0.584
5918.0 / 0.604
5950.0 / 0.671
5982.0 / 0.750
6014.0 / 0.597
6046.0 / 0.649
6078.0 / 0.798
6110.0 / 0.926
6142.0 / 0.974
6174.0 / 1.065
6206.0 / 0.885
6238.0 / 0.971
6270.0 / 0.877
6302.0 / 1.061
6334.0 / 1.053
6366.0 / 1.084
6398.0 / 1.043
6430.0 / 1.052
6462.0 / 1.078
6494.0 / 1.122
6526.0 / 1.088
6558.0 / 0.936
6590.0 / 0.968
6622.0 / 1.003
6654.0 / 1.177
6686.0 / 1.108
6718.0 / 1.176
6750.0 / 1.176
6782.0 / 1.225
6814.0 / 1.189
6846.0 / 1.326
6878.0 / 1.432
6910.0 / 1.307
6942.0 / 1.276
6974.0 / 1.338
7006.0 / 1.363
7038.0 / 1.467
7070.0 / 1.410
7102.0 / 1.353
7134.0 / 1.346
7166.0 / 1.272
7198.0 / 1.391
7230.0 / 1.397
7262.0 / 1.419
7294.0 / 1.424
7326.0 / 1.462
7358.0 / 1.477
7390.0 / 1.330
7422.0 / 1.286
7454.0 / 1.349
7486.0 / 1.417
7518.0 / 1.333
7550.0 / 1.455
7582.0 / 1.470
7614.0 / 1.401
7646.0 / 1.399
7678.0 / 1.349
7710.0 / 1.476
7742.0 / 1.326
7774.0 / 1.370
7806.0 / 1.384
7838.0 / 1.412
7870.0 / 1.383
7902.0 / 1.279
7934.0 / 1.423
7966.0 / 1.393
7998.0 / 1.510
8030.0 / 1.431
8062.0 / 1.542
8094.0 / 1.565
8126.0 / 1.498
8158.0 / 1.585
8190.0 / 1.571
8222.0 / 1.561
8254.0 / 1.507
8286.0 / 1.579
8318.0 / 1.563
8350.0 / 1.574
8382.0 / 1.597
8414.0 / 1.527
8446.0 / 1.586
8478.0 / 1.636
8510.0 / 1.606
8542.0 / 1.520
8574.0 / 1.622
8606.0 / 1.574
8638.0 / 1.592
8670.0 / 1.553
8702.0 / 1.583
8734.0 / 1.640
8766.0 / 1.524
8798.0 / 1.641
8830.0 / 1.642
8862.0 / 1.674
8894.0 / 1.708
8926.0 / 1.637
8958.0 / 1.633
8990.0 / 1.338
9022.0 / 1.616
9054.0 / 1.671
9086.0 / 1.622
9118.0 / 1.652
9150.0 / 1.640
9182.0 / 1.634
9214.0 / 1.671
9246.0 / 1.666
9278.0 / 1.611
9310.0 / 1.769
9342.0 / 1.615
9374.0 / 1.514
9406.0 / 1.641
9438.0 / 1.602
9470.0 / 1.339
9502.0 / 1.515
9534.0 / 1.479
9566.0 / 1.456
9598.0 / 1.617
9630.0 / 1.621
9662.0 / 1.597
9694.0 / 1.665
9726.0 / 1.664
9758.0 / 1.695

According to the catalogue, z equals 0.53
